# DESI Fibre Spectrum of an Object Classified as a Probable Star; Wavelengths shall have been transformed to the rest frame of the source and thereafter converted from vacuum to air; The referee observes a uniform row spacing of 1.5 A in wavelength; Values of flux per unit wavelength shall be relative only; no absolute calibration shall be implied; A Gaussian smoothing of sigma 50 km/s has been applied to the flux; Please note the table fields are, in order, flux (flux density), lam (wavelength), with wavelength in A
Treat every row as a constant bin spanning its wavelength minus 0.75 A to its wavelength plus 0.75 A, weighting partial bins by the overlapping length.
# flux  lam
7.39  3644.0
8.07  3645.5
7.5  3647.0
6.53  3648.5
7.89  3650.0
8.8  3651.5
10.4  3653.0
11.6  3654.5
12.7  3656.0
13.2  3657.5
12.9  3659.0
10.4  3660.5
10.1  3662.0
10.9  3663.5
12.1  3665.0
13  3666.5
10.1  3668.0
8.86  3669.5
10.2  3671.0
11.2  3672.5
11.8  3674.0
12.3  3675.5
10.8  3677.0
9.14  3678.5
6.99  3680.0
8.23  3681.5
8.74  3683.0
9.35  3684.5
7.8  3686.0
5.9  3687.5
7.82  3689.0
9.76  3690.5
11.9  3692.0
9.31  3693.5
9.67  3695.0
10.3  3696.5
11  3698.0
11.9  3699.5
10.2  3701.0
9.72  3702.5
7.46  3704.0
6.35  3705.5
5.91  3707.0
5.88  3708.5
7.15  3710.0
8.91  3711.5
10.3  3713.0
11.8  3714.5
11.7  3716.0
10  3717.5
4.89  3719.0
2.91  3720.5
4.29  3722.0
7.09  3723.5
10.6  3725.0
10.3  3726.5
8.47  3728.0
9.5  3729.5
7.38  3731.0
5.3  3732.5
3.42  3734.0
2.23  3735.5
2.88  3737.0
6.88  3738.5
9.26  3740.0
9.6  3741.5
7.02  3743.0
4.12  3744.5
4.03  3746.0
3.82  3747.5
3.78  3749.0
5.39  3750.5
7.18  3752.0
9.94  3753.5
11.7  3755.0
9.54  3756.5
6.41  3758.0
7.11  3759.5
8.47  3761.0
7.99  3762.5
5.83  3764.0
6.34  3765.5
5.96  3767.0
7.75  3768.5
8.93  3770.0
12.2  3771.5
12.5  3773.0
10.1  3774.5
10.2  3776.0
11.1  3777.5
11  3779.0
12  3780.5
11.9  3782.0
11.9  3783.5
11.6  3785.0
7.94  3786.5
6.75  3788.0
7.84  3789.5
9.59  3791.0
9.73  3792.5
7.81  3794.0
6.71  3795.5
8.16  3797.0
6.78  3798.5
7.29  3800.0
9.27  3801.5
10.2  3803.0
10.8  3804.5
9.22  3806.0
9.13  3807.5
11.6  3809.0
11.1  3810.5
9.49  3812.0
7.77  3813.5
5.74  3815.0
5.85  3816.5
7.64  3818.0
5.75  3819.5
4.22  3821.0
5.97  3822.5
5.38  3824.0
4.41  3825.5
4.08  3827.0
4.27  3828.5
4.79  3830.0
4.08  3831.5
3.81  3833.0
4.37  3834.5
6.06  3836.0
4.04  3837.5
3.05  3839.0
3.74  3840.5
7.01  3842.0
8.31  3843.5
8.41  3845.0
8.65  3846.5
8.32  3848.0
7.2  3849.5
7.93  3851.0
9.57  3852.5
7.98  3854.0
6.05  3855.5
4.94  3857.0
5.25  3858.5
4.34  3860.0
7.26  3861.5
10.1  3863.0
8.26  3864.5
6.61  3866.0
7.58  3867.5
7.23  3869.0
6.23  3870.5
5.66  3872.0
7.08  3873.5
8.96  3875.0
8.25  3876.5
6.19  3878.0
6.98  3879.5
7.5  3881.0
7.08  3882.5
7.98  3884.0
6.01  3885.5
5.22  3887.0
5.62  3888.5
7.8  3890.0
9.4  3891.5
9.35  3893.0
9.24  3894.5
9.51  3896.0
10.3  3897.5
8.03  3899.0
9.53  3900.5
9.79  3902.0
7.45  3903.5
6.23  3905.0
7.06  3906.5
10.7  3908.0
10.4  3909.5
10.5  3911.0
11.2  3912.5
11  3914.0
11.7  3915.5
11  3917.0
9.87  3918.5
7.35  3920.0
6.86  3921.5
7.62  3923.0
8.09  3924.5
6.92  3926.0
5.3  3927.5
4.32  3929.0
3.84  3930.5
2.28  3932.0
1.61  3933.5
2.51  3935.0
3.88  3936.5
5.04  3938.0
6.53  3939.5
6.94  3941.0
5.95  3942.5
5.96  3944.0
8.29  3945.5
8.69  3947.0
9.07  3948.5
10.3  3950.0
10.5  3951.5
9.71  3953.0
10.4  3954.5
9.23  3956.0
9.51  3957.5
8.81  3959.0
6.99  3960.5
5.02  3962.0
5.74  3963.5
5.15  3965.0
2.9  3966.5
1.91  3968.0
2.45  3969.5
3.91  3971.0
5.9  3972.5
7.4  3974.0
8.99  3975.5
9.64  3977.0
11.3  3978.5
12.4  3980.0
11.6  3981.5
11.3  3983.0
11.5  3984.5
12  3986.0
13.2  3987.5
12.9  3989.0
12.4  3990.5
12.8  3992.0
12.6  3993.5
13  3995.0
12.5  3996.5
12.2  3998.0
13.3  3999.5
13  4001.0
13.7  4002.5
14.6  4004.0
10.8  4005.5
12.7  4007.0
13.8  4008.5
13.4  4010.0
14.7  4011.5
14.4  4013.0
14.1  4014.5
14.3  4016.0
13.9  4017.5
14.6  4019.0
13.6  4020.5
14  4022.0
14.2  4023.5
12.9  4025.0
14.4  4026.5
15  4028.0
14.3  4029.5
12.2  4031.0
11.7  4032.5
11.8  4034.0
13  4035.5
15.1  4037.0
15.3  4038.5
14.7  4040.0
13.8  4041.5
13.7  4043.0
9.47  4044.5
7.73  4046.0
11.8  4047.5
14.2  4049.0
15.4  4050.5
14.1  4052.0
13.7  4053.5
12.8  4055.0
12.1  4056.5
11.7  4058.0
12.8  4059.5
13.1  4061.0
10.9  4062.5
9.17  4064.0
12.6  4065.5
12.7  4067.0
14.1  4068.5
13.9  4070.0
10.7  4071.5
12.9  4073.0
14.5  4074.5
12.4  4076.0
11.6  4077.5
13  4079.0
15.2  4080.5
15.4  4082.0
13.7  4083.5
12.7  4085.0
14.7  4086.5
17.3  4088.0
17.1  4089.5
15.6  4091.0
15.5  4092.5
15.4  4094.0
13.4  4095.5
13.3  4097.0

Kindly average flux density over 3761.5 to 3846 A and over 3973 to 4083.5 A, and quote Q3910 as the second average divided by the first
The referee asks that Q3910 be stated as 1.65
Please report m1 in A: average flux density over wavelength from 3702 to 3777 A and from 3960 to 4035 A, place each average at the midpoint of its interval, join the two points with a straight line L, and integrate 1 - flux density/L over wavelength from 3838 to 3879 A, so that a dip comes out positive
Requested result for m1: 9.9 A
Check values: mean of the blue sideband 7.53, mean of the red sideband 11.3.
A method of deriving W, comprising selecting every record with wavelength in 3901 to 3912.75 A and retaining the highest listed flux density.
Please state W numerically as 11.2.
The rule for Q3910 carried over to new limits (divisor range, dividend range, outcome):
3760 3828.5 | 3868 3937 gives 0.89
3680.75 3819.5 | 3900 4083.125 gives 1.27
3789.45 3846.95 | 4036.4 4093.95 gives 1.92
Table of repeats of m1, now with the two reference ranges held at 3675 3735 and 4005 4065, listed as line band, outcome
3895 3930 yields 8.3 A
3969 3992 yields 4.5 A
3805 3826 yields 5.4 A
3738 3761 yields 5.1 A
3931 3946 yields 8.9 A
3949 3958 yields 1.5 A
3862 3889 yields 9.2 A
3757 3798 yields 2.1 A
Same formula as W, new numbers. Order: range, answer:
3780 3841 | 12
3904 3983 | 12.4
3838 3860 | 9.57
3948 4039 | 15.3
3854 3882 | 10.1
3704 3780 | 12.5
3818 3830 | 7.64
